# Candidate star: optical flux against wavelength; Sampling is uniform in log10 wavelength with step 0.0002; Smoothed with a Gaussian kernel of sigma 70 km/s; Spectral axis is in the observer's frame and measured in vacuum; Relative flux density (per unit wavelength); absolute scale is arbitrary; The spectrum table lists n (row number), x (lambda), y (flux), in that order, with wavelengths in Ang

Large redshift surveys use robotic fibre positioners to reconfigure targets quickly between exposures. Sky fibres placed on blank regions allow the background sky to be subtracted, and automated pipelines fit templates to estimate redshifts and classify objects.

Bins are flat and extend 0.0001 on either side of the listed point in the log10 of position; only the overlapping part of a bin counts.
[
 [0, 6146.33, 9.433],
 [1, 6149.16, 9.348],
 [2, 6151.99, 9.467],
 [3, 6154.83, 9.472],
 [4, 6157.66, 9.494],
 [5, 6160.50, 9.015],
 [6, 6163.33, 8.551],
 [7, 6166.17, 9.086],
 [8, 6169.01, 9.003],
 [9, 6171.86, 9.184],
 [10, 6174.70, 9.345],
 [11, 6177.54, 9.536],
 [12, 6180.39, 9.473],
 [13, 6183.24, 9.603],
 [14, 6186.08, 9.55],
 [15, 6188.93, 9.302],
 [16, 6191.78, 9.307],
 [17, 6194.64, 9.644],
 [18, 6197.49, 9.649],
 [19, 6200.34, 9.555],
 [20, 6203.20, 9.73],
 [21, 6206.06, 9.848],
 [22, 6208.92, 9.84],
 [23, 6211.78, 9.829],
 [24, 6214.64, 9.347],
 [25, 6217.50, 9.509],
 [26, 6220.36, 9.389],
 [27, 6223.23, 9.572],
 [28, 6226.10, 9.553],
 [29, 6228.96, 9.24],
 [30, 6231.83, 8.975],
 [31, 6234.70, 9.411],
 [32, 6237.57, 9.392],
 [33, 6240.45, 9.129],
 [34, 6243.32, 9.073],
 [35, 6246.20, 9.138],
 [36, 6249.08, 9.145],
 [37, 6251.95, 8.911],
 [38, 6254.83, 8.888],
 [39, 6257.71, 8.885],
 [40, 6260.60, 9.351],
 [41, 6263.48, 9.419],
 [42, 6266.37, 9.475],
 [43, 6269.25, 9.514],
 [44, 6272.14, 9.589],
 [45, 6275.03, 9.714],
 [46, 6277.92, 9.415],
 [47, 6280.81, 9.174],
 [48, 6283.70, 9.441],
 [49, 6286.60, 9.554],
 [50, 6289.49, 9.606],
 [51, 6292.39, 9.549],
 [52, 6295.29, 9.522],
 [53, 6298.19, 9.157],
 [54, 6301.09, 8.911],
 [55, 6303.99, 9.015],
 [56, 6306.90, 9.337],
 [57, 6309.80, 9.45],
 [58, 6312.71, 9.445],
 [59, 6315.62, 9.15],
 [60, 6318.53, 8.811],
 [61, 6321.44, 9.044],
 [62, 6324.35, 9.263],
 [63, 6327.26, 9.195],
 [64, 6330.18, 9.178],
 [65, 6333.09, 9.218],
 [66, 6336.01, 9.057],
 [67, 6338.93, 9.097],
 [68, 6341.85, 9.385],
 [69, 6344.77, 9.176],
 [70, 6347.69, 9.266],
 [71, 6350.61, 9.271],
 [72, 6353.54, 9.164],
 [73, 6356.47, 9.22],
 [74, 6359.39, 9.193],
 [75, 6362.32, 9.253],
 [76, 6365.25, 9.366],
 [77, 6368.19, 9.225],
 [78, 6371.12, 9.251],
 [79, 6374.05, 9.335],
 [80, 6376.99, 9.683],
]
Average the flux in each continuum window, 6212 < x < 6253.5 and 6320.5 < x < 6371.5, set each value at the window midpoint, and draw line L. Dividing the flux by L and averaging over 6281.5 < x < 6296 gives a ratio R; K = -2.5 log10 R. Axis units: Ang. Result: -0.03 mag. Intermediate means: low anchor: 9.29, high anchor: 9.21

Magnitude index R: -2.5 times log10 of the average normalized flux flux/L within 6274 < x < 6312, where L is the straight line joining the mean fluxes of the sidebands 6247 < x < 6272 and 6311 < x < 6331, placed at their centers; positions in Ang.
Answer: -0.022 mag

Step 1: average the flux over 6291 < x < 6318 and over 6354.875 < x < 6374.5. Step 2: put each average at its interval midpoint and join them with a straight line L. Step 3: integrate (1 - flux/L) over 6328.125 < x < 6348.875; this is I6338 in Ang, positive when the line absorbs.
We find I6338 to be 0.1 Ang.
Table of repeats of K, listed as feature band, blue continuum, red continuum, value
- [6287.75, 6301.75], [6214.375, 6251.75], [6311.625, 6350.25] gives -0.019 mag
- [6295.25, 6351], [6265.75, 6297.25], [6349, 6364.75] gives 0.019 mag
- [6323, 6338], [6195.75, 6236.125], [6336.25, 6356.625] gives 0.009 mag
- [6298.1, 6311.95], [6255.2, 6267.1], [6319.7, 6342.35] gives 0.000 mag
